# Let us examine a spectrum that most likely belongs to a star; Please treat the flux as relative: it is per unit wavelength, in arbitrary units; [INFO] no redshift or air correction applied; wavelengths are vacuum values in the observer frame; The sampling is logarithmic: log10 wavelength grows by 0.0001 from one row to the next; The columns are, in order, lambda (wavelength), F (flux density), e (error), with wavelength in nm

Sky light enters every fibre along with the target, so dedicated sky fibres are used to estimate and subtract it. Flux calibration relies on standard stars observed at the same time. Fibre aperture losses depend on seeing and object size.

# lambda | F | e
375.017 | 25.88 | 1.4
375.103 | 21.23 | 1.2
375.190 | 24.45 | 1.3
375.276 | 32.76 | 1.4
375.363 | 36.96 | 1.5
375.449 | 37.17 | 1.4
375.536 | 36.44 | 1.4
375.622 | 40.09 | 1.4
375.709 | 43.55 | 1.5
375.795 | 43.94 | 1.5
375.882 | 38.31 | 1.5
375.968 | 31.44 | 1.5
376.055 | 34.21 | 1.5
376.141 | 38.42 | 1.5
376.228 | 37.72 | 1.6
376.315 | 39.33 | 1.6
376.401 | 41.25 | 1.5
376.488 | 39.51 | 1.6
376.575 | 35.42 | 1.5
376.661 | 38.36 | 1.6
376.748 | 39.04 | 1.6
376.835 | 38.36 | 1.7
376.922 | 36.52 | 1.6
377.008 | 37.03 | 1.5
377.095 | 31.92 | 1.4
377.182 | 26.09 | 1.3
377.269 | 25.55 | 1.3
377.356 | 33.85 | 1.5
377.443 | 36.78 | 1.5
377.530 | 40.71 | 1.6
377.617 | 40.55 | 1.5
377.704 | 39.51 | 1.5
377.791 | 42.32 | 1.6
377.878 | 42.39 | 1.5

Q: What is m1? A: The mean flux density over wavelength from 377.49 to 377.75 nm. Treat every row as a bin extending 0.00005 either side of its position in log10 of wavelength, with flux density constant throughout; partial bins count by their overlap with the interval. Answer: 40.3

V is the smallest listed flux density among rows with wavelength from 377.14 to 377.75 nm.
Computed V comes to 25.55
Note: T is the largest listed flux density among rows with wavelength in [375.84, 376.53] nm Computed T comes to 41.25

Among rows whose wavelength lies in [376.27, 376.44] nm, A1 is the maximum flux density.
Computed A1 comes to 41.25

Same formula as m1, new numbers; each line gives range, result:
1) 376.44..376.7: 37.8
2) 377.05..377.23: 28.9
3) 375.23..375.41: 34.8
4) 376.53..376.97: 37.6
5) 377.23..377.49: 32.2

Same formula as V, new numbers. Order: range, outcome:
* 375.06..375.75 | 21.23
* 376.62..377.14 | 31.92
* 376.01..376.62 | 34.21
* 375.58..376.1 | 31.44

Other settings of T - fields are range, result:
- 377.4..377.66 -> 40.71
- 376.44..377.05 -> 39.51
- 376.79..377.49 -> 38.36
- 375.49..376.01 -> 43.94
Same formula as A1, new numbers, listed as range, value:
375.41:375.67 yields 40.09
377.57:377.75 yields 40.55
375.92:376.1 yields 34.21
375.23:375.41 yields 36.96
